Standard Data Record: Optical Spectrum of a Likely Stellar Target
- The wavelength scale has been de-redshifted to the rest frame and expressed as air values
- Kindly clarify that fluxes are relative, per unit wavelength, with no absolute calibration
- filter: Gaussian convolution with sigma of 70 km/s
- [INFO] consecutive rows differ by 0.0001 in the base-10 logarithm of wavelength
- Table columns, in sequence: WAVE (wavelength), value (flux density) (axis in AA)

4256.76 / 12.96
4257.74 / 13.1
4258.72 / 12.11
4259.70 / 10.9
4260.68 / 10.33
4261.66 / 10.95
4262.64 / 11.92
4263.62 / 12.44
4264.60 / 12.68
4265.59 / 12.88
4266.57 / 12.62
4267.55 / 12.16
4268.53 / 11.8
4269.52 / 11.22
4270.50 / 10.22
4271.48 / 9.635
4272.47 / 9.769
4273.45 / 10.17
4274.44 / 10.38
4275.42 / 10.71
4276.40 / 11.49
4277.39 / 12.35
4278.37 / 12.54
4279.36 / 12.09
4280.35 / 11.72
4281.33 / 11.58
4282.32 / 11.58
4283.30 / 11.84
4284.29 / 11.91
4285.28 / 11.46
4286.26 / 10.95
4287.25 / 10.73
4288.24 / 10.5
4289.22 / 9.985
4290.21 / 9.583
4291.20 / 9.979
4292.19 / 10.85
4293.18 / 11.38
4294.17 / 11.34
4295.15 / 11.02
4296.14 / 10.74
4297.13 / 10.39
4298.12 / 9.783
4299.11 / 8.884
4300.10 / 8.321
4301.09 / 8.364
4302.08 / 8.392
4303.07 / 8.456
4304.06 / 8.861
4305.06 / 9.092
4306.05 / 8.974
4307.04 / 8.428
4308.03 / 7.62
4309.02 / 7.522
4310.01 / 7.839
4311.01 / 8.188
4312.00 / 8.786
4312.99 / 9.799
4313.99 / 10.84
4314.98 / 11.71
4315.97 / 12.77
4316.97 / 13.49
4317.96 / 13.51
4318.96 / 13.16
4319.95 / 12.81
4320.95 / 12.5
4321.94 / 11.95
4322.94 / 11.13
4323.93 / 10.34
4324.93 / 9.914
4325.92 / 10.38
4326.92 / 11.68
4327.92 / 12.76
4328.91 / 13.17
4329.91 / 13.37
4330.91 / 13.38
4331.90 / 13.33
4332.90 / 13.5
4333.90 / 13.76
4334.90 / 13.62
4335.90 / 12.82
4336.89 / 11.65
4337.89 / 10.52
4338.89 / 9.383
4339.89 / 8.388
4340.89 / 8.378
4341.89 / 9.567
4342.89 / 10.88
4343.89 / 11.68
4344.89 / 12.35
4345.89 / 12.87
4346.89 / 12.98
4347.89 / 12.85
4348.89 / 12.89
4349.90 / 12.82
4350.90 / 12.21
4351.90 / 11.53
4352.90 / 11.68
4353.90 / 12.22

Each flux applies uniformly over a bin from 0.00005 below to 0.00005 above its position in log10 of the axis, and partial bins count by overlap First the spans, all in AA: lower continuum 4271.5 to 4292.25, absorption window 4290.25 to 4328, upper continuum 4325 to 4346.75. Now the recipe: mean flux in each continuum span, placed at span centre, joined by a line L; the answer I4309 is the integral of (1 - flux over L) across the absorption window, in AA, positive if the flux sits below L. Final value 3.7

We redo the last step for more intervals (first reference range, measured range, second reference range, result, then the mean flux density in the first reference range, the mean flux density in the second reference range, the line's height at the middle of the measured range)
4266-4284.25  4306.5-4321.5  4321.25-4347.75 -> 1.28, 11.3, 11.7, 11.6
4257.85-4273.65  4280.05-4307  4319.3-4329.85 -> 3.21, 11.4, 11.8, 11.6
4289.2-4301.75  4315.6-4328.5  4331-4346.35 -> -1.26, 10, 11.6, 11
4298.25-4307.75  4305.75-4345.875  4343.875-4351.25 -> -1.92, 8.66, 12.6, 10.7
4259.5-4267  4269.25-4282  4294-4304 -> -0.05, 11.9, 9.49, 11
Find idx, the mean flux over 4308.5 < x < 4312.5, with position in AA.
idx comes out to 8.09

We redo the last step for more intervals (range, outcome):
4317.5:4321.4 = 13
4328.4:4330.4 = 13.3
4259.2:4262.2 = 10.8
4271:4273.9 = 9.85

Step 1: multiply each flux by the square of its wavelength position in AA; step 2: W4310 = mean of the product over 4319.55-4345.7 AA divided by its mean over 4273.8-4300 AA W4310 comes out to 1.09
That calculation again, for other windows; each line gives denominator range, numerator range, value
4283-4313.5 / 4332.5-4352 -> 1.24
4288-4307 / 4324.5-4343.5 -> 1.22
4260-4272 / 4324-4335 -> 1.11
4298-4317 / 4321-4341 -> 1.29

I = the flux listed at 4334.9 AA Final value 13.62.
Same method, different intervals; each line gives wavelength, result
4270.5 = 10.22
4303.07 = 8.456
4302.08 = 8.392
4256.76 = 12.96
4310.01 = 7.839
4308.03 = 7.62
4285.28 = 11.46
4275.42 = 10.71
